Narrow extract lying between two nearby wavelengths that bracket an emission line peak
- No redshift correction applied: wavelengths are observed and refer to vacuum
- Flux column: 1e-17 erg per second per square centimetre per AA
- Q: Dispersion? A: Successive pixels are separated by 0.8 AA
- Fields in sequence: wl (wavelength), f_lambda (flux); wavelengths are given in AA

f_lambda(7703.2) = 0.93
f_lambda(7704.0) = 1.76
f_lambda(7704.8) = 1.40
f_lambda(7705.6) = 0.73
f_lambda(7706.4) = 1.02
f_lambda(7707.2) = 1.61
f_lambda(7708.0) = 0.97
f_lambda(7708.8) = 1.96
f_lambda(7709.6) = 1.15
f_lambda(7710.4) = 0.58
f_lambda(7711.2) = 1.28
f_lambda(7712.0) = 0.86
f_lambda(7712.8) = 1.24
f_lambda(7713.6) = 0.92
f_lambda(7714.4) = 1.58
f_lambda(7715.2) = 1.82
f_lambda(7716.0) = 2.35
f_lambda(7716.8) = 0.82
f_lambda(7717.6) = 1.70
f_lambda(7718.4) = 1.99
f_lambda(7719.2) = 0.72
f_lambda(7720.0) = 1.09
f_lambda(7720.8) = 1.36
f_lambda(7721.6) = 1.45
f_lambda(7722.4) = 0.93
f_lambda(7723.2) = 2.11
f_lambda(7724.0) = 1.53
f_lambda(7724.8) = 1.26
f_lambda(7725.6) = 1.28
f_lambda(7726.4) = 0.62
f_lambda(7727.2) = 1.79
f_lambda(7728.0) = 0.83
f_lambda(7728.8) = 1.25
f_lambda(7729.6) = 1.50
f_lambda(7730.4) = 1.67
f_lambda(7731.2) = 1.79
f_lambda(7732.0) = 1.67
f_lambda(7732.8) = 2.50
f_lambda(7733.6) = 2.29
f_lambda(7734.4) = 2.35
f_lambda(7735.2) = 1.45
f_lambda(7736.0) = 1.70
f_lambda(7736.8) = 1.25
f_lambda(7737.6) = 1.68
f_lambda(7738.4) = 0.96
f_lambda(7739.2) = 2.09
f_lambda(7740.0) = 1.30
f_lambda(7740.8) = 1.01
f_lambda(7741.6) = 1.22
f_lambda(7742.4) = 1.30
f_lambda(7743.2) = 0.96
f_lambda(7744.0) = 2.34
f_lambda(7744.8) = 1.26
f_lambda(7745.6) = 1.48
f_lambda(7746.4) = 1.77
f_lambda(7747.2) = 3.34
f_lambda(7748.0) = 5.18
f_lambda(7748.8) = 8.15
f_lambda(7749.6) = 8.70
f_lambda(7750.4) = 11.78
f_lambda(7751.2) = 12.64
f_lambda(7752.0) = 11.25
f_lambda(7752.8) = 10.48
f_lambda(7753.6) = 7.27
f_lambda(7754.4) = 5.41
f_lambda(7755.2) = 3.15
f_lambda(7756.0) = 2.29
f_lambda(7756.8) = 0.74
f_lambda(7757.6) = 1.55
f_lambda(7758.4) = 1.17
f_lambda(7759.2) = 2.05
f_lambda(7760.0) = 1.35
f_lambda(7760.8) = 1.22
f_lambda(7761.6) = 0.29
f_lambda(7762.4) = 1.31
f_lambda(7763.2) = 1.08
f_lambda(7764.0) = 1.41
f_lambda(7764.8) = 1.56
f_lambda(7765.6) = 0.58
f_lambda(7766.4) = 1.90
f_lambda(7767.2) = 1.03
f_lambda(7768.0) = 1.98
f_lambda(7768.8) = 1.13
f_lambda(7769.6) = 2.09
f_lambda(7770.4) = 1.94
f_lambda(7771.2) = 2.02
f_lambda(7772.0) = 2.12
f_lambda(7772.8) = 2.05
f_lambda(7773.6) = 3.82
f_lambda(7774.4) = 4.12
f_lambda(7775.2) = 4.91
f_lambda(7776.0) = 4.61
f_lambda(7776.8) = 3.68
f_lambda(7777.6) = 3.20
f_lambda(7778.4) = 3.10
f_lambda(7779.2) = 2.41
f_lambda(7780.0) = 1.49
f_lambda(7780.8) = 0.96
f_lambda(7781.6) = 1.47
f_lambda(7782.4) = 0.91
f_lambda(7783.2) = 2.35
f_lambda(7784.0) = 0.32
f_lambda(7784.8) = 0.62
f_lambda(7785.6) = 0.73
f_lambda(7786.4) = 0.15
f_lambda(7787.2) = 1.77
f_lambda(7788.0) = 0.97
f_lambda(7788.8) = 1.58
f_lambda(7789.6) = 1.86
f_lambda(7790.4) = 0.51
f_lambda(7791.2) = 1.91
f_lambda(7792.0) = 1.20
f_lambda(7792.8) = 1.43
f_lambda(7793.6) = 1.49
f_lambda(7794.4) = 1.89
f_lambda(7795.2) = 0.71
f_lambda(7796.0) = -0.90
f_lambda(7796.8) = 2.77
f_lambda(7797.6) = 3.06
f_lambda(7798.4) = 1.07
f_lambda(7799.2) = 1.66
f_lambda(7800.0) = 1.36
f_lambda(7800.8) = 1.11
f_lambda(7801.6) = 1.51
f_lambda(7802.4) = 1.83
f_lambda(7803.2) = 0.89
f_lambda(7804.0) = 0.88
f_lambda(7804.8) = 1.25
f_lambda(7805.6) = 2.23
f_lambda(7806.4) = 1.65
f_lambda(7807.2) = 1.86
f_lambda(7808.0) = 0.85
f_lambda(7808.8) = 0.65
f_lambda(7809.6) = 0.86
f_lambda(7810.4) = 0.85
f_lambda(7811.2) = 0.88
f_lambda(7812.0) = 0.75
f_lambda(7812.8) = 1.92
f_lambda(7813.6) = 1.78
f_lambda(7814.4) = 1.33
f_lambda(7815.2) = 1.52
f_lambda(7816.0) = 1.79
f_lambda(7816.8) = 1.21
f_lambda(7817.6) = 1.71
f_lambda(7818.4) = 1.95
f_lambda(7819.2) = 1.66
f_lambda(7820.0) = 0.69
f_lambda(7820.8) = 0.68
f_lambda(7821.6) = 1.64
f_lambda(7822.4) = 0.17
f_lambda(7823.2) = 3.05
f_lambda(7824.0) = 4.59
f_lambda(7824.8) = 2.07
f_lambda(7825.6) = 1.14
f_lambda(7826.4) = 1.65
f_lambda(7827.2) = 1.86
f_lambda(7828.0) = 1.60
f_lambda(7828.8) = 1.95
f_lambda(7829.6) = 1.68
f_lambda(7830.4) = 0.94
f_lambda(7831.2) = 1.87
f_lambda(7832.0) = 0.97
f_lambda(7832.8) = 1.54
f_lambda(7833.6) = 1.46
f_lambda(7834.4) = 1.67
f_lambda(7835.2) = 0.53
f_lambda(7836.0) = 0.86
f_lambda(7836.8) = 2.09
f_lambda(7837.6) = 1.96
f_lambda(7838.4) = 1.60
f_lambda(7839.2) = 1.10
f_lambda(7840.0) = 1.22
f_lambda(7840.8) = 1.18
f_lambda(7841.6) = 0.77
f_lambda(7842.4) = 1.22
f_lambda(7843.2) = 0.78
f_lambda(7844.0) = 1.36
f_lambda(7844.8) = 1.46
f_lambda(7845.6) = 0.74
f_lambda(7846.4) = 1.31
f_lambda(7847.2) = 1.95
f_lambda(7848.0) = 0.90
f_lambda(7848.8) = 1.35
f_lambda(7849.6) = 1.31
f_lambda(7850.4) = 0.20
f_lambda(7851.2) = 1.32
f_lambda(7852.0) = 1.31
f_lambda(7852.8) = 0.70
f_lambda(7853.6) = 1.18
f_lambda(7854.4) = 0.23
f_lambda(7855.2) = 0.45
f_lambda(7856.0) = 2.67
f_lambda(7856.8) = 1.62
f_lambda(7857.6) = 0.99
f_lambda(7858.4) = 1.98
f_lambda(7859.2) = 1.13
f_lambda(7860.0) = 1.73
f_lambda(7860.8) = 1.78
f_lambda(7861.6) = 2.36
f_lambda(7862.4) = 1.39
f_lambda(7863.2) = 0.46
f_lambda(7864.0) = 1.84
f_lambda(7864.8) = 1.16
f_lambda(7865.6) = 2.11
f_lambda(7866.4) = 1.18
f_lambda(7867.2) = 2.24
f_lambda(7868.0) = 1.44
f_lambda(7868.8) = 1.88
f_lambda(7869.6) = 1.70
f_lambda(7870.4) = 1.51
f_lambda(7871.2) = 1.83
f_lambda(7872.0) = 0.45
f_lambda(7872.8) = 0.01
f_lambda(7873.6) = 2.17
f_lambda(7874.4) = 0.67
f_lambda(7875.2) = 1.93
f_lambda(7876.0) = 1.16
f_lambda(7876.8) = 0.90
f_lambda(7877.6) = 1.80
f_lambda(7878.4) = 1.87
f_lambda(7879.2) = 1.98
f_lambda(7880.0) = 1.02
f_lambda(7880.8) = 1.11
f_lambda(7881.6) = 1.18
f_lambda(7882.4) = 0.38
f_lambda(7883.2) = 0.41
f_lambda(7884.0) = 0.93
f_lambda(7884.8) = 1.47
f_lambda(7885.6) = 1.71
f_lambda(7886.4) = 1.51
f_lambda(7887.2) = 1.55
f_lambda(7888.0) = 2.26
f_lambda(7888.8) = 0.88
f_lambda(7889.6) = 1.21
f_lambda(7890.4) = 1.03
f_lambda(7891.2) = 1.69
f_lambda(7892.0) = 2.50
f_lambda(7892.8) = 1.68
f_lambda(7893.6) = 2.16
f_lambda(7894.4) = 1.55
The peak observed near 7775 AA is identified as [N II]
